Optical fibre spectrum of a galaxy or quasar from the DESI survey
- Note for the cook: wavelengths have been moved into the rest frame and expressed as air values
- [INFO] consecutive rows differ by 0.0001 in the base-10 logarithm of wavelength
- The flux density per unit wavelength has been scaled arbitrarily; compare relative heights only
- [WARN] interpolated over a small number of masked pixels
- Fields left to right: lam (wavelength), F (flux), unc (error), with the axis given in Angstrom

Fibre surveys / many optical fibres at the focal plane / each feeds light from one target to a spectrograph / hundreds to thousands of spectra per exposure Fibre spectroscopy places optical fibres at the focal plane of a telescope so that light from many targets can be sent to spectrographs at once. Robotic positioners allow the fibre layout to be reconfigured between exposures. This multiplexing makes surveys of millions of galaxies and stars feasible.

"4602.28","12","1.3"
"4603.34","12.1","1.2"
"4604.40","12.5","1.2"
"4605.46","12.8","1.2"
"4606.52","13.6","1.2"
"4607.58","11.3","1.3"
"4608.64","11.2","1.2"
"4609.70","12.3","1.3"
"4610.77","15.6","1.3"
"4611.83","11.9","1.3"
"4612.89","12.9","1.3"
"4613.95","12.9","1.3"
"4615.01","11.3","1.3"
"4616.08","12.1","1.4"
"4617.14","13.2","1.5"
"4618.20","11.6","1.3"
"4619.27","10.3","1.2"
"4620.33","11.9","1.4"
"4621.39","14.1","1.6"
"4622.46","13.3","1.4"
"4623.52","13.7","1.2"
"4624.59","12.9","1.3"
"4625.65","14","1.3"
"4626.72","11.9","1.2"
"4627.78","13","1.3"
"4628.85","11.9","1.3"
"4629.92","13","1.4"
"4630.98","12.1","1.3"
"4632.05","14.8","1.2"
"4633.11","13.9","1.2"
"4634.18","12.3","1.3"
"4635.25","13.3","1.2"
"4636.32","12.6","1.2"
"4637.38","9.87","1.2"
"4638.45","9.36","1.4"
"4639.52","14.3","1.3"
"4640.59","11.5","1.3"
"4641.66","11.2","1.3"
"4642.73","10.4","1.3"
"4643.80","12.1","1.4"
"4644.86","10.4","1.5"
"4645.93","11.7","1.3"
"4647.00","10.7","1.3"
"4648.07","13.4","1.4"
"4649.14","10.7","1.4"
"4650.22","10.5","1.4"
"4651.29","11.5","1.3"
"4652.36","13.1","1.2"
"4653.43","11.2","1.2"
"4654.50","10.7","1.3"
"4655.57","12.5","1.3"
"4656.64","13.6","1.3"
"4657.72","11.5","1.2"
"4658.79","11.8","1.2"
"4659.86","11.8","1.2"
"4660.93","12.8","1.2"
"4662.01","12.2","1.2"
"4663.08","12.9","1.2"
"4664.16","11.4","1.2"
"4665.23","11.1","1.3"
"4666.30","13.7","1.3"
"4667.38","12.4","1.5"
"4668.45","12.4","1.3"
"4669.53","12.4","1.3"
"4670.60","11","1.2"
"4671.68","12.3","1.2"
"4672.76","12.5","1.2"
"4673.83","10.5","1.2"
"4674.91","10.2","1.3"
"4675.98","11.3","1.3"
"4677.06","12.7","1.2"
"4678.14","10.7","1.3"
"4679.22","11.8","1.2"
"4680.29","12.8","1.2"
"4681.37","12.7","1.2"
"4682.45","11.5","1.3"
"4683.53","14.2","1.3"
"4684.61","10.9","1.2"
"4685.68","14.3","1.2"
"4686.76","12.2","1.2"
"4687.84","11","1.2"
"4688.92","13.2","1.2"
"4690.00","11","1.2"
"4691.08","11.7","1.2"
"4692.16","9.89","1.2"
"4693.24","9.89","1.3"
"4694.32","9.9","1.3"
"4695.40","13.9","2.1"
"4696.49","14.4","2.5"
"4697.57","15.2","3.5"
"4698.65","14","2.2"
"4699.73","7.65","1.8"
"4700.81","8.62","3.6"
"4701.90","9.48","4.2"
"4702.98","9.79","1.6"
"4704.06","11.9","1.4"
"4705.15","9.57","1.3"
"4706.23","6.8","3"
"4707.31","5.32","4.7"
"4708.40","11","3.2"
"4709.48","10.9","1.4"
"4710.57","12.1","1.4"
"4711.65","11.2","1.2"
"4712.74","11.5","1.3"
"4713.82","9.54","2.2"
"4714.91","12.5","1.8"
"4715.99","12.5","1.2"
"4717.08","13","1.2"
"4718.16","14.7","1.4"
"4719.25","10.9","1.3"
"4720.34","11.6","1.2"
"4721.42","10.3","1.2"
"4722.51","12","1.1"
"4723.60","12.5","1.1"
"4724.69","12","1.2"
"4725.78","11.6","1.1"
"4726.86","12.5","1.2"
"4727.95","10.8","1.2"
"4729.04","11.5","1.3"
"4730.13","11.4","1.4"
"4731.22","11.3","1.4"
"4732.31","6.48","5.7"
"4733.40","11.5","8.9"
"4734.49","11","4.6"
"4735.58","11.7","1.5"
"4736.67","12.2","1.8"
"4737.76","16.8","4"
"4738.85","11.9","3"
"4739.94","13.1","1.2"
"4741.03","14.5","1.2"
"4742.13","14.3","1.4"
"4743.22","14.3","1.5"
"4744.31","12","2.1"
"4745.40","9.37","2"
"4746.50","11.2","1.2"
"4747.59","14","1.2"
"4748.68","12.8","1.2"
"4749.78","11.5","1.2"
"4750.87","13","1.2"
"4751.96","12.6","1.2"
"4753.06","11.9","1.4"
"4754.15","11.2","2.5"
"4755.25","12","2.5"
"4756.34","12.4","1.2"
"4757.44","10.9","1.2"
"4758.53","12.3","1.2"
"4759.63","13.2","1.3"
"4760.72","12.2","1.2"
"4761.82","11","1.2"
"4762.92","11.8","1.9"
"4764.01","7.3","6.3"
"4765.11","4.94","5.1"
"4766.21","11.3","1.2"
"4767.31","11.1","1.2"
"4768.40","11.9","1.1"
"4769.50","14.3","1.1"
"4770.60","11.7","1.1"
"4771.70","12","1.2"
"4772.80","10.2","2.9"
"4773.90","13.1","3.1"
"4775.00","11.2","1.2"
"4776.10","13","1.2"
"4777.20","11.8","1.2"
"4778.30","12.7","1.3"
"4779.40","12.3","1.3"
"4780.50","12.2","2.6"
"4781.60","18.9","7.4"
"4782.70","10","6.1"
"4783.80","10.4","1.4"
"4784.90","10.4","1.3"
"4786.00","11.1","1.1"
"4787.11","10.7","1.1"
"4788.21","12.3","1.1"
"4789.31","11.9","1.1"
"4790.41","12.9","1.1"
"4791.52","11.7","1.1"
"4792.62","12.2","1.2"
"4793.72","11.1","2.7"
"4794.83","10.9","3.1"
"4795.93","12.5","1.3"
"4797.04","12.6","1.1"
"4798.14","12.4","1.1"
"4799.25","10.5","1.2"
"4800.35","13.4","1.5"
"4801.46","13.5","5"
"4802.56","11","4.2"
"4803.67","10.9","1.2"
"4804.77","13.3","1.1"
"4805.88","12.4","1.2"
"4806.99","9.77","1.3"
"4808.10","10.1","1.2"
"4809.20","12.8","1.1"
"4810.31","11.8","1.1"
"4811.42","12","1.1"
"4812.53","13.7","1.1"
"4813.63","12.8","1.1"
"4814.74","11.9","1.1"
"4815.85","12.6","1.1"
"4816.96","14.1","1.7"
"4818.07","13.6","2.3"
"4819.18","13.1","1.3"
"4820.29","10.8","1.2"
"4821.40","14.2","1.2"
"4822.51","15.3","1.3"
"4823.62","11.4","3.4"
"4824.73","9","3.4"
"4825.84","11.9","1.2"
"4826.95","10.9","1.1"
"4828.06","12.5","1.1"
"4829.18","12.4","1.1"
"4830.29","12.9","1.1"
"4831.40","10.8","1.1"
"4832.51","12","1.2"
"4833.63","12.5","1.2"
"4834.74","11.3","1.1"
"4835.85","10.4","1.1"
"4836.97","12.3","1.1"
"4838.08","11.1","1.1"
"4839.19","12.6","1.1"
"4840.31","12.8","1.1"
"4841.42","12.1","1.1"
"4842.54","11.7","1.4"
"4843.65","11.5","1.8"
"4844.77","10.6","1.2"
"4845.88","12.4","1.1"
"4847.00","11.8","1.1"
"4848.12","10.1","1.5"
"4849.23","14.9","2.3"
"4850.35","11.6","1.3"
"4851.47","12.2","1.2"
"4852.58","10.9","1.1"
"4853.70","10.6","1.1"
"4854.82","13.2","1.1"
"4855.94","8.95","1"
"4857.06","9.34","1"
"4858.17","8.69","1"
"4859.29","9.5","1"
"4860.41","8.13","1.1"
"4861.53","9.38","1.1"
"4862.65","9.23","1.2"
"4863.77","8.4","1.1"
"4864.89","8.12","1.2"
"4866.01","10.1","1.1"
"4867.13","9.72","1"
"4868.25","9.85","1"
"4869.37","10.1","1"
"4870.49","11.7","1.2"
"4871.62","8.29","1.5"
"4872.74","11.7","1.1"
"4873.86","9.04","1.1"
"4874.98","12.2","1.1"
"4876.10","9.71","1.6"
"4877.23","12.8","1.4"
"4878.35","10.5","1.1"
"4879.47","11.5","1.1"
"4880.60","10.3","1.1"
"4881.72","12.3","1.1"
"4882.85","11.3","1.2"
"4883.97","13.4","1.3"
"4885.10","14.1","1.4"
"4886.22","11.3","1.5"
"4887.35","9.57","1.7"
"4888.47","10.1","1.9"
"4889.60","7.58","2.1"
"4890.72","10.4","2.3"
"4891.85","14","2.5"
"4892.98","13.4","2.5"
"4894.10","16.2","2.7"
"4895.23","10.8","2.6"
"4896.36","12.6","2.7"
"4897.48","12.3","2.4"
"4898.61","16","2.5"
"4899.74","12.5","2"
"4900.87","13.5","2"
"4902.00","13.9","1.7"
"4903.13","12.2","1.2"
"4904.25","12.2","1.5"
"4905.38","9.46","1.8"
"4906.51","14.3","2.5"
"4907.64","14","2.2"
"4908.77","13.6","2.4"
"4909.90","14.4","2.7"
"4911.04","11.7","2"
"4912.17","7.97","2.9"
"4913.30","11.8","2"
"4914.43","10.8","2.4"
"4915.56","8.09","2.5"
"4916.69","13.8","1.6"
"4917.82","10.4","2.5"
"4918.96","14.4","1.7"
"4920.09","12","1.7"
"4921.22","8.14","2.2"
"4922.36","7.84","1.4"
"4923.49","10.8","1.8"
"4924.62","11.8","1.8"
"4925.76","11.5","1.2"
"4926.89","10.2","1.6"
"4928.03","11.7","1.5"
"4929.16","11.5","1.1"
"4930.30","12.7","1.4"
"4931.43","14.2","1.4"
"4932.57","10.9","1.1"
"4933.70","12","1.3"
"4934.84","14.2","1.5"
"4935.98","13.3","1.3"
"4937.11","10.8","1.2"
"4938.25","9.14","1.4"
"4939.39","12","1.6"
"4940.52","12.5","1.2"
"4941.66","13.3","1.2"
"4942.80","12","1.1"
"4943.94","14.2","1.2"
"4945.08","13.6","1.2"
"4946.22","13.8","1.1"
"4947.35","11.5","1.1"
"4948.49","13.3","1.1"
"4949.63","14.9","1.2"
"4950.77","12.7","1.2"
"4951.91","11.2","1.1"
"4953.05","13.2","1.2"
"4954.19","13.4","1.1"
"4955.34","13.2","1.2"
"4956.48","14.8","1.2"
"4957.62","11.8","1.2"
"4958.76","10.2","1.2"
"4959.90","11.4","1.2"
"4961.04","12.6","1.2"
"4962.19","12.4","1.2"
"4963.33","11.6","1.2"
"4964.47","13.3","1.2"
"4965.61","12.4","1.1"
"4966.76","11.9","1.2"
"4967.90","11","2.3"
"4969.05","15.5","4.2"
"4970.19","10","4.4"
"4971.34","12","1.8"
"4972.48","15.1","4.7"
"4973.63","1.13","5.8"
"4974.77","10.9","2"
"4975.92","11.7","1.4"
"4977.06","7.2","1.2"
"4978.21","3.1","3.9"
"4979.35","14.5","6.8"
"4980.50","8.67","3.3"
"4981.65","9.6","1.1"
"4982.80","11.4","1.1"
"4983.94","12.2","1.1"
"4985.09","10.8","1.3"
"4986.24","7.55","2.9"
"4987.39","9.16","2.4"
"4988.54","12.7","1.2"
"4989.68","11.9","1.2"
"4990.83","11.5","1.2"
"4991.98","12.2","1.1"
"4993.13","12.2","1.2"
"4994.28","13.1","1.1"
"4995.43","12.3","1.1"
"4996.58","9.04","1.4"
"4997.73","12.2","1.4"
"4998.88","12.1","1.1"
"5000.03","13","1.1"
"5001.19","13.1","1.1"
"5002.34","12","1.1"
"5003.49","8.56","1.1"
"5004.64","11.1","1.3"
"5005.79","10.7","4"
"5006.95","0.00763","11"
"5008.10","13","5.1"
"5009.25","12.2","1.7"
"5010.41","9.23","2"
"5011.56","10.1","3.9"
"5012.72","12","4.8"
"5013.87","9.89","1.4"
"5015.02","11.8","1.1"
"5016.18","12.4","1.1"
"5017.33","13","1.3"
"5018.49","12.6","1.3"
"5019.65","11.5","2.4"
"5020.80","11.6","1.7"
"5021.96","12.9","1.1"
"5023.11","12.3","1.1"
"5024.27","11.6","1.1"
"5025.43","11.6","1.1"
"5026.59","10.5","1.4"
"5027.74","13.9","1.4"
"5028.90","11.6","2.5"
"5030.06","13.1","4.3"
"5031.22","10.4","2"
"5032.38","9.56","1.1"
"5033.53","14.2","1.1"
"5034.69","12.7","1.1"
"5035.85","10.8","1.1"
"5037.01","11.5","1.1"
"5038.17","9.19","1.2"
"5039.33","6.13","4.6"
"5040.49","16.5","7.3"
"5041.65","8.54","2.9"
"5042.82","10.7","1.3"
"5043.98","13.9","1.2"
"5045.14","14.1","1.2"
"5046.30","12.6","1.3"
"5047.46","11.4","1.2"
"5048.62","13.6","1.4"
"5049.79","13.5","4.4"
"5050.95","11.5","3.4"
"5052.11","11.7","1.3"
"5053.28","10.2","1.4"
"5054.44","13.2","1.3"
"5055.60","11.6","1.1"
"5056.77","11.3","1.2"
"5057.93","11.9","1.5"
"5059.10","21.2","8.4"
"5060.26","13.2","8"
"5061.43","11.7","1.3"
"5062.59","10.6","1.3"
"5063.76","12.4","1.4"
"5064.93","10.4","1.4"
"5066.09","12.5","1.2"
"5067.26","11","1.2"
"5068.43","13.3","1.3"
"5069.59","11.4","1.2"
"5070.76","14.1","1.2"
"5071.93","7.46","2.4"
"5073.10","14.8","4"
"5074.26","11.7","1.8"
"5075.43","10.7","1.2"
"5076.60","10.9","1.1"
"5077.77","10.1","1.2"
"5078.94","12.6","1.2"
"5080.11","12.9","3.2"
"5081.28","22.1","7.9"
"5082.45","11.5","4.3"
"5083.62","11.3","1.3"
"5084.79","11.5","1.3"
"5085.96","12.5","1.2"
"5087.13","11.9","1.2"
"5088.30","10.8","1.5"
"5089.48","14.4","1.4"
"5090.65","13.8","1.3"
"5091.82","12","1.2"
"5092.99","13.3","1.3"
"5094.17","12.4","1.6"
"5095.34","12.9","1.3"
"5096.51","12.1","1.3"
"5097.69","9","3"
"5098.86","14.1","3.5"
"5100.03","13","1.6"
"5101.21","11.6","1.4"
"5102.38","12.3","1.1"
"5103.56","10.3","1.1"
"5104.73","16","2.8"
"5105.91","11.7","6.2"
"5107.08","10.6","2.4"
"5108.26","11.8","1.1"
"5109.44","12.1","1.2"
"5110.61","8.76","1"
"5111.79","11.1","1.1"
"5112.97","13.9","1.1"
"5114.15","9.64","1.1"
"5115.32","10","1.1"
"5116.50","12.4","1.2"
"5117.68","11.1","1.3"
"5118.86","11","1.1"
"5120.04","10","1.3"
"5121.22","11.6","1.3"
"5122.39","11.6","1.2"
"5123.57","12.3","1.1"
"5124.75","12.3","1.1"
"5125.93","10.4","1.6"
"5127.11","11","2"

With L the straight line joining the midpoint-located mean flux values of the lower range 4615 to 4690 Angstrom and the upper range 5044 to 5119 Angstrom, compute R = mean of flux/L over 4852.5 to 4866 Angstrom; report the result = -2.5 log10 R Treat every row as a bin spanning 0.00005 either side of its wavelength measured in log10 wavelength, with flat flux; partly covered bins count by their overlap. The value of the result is 0.27 mag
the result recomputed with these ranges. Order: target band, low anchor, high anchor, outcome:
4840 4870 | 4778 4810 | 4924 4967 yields 0.15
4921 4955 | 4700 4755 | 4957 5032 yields -0.08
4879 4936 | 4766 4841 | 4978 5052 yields -0.02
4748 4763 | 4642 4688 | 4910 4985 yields -0.03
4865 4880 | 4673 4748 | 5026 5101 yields 0.14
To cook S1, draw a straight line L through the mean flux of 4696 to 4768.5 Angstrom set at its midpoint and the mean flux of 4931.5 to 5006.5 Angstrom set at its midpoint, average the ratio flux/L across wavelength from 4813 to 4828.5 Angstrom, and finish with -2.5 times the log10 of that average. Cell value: -0.082 mag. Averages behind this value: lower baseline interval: 11.5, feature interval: 12.4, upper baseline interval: 11.6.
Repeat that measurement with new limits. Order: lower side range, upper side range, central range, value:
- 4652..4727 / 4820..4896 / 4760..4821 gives -0.05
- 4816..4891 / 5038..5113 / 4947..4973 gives -0.08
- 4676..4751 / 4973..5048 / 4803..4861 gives -0.03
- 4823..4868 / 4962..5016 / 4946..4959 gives -0.18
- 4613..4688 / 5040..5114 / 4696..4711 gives 0.16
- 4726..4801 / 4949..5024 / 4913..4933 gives 0.02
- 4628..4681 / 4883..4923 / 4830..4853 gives 0.01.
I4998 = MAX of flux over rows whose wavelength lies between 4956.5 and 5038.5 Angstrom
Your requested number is 15.5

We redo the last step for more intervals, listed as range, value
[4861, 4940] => 16.2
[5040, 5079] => 21.2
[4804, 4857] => 15.3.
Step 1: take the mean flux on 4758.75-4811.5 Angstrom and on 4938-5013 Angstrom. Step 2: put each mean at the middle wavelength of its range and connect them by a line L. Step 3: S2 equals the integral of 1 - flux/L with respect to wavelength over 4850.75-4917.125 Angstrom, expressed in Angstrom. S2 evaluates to 1.7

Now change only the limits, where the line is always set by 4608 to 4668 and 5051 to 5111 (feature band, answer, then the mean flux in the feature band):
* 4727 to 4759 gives 0.4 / 12.1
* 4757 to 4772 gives 1.4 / 11.1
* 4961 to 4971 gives 0.0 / 12.3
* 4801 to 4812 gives 0.4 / 11.7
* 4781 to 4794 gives 0.3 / 12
